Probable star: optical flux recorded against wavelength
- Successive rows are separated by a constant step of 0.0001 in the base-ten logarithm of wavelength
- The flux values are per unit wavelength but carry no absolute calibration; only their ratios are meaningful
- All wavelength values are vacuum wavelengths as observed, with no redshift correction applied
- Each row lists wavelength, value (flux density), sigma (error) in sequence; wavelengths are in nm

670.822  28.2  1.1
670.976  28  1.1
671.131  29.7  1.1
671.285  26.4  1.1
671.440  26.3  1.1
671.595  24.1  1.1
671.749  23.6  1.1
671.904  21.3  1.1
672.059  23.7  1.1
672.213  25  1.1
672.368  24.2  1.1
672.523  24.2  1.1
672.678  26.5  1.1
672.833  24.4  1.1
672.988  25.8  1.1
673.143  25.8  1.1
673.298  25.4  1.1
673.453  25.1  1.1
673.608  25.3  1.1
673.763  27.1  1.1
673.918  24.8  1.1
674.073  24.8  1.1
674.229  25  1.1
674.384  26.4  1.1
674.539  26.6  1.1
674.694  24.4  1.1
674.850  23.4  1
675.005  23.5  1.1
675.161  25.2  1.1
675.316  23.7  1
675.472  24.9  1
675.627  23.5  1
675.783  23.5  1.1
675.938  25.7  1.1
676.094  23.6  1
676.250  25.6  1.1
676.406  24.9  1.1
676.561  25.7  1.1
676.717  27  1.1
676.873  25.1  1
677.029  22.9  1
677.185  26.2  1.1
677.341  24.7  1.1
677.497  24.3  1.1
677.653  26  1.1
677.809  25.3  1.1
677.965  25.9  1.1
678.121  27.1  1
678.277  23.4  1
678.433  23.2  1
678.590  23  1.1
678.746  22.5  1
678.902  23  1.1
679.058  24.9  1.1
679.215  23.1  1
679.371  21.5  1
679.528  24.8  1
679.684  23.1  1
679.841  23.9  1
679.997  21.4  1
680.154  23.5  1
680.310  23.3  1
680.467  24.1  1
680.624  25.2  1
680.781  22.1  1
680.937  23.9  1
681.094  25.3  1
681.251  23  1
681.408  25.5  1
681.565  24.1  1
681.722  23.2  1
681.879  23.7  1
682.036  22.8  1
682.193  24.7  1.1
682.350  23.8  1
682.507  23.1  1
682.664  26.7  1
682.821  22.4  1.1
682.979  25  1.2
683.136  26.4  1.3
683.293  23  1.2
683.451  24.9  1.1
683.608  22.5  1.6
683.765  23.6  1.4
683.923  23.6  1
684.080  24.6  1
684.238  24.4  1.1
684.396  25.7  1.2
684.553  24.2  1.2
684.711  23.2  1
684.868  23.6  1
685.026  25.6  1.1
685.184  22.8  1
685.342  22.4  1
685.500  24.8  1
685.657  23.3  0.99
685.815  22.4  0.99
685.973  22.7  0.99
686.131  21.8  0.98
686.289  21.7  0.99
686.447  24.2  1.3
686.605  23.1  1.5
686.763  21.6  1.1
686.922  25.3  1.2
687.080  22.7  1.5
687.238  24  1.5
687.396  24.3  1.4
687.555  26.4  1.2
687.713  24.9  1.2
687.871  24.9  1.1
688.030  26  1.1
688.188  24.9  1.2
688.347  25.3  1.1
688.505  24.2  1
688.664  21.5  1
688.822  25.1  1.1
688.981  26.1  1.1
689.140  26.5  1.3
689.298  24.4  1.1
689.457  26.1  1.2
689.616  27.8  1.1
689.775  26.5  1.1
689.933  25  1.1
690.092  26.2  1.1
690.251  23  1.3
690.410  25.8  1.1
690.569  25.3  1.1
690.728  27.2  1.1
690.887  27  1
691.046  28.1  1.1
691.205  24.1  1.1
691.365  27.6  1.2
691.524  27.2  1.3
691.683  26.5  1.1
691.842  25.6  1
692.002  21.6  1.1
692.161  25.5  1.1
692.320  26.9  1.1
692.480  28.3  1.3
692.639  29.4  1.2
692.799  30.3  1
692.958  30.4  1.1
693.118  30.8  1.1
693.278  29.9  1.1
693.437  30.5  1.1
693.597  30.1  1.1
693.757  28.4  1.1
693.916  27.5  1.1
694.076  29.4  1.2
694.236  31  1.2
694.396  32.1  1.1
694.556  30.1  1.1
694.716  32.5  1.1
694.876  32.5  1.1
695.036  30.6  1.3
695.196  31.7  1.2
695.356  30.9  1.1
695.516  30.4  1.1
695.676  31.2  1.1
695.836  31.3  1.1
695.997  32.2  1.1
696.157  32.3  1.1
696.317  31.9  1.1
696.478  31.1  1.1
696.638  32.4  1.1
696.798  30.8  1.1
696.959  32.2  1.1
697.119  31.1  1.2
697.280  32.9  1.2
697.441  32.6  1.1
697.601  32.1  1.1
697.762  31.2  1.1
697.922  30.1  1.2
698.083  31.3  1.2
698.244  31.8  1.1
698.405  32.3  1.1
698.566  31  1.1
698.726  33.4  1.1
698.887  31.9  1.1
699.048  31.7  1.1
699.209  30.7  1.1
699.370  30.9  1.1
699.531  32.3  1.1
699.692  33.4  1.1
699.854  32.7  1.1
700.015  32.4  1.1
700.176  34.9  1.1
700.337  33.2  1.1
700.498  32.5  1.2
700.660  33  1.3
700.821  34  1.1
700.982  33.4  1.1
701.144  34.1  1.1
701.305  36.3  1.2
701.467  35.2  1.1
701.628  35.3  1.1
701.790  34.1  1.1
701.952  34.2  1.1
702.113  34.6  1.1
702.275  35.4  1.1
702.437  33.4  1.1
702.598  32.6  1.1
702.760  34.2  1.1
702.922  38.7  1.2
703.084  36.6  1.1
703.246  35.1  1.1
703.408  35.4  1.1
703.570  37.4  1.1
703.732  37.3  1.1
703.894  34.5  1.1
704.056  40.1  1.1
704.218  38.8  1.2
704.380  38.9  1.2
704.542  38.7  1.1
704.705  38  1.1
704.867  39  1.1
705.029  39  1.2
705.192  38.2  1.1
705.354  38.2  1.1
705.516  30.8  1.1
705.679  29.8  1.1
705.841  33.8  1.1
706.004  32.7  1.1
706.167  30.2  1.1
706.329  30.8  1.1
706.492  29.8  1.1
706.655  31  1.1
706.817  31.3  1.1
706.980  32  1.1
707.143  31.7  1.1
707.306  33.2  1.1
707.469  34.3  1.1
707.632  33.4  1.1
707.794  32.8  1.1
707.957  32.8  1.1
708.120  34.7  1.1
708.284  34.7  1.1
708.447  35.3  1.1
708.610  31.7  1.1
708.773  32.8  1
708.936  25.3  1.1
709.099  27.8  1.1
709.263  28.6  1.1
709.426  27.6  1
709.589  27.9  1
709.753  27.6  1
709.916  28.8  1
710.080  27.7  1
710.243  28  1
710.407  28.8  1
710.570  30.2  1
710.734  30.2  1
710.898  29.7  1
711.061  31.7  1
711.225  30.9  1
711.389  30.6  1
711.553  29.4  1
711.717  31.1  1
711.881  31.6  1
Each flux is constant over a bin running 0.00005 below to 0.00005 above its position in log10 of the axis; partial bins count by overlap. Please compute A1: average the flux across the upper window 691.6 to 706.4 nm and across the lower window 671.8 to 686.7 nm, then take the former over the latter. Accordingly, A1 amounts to 1.35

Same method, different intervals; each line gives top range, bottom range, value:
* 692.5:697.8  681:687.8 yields 1.30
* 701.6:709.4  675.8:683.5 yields 1.41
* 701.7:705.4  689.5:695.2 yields 1.30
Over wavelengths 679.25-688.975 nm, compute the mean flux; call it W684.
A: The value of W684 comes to 23.9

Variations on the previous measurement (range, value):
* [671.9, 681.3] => 24.5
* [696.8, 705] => 34.1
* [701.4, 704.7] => 36.1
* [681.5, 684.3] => 24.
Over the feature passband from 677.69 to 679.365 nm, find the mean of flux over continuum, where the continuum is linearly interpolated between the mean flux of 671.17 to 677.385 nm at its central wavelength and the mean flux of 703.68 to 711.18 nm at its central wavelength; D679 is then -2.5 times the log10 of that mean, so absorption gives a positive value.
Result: 0.08 mag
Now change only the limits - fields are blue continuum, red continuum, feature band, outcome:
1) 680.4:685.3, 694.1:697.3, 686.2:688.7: 0.113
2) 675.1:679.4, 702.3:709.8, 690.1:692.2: 0.127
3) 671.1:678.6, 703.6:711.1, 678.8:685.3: 0.120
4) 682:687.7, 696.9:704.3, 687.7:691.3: 0.053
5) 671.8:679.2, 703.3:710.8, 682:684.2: 0.110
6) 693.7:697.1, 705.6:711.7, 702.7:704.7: -0.201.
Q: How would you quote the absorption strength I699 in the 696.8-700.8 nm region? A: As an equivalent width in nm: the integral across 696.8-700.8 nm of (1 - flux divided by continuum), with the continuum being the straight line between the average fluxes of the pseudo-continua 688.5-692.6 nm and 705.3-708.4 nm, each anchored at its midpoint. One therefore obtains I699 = -0.41 nm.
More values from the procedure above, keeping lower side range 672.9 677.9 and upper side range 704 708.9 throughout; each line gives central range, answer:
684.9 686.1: 0.199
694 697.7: -0.058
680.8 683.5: 0.287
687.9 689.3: 0.194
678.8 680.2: 0.161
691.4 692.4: 0.142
